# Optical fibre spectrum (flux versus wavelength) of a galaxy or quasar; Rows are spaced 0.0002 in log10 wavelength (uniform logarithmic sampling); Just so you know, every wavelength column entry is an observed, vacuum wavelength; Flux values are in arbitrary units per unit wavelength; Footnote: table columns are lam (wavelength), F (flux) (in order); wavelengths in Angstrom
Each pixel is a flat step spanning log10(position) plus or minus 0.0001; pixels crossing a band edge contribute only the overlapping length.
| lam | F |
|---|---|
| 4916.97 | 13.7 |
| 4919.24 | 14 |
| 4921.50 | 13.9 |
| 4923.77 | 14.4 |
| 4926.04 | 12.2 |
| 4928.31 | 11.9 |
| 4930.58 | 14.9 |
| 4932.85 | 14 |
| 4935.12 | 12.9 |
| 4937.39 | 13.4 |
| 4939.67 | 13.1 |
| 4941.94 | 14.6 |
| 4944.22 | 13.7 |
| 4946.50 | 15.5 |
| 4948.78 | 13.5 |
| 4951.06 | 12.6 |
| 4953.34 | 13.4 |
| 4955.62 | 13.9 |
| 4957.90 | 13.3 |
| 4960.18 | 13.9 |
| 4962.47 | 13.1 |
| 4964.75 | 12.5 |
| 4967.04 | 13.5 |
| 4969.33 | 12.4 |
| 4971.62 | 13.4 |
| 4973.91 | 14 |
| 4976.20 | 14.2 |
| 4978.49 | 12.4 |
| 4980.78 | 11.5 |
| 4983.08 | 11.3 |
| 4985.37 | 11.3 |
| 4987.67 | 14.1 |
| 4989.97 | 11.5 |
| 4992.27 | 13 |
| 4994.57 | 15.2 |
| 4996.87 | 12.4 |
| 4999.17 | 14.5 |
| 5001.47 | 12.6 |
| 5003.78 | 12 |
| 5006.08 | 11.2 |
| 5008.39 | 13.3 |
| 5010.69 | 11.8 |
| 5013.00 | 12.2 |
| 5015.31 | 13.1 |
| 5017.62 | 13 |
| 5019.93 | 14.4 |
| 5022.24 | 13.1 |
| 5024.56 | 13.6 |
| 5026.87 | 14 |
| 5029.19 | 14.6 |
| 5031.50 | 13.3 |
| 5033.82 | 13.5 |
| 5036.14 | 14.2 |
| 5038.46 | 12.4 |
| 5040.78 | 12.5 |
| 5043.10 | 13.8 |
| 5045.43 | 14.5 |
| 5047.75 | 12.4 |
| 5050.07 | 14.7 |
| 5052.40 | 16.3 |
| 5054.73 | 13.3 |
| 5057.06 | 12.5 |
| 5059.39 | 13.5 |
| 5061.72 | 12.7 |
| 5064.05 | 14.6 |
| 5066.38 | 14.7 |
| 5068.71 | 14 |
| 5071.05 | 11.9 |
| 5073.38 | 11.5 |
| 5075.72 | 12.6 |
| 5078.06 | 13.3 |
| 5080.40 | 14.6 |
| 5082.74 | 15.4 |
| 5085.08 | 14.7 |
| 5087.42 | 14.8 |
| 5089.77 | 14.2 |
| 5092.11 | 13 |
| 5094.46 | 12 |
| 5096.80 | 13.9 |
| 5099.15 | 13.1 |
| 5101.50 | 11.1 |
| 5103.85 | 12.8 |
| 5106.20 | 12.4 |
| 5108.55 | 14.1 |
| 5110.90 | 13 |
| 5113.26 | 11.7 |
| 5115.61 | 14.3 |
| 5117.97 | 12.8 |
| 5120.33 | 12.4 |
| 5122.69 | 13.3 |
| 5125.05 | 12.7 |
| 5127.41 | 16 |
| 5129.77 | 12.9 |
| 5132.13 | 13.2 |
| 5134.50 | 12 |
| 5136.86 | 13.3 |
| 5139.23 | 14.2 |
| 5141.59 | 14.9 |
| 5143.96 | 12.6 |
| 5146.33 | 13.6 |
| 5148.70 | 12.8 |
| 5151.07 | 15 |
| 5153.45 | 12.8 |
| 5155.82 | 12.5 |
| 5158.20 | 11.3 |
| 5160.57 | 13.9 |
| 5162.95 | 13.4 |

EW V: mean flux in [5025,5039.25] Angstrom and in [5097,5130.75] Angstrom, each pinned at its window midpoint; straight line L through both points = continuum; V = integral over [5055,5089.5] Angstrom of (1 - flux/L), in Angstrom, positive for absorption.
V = -0.6 Angstrom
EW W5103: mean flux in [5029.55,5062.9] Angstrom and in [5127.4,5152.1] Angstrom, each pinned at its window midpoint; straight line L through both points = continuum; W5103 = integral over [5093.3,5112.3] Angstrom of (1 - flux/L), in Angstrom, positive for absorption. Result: 1.1 Angstrom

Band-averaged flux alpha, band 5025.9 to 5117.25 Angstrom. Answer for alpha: 13.5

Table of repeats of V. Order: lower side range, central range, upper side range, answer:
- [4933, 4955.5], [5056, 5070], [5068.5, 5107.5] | -0.37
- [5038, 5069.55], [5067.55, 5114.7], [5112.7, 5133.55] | 0.99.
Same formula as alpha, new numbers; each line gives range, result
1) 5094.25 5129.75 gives 13.1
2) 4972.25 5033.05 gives 13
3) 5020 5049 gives 13.5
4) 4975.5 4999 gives 12.7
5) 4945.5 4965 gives 13.6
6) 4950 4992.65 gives 12.9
